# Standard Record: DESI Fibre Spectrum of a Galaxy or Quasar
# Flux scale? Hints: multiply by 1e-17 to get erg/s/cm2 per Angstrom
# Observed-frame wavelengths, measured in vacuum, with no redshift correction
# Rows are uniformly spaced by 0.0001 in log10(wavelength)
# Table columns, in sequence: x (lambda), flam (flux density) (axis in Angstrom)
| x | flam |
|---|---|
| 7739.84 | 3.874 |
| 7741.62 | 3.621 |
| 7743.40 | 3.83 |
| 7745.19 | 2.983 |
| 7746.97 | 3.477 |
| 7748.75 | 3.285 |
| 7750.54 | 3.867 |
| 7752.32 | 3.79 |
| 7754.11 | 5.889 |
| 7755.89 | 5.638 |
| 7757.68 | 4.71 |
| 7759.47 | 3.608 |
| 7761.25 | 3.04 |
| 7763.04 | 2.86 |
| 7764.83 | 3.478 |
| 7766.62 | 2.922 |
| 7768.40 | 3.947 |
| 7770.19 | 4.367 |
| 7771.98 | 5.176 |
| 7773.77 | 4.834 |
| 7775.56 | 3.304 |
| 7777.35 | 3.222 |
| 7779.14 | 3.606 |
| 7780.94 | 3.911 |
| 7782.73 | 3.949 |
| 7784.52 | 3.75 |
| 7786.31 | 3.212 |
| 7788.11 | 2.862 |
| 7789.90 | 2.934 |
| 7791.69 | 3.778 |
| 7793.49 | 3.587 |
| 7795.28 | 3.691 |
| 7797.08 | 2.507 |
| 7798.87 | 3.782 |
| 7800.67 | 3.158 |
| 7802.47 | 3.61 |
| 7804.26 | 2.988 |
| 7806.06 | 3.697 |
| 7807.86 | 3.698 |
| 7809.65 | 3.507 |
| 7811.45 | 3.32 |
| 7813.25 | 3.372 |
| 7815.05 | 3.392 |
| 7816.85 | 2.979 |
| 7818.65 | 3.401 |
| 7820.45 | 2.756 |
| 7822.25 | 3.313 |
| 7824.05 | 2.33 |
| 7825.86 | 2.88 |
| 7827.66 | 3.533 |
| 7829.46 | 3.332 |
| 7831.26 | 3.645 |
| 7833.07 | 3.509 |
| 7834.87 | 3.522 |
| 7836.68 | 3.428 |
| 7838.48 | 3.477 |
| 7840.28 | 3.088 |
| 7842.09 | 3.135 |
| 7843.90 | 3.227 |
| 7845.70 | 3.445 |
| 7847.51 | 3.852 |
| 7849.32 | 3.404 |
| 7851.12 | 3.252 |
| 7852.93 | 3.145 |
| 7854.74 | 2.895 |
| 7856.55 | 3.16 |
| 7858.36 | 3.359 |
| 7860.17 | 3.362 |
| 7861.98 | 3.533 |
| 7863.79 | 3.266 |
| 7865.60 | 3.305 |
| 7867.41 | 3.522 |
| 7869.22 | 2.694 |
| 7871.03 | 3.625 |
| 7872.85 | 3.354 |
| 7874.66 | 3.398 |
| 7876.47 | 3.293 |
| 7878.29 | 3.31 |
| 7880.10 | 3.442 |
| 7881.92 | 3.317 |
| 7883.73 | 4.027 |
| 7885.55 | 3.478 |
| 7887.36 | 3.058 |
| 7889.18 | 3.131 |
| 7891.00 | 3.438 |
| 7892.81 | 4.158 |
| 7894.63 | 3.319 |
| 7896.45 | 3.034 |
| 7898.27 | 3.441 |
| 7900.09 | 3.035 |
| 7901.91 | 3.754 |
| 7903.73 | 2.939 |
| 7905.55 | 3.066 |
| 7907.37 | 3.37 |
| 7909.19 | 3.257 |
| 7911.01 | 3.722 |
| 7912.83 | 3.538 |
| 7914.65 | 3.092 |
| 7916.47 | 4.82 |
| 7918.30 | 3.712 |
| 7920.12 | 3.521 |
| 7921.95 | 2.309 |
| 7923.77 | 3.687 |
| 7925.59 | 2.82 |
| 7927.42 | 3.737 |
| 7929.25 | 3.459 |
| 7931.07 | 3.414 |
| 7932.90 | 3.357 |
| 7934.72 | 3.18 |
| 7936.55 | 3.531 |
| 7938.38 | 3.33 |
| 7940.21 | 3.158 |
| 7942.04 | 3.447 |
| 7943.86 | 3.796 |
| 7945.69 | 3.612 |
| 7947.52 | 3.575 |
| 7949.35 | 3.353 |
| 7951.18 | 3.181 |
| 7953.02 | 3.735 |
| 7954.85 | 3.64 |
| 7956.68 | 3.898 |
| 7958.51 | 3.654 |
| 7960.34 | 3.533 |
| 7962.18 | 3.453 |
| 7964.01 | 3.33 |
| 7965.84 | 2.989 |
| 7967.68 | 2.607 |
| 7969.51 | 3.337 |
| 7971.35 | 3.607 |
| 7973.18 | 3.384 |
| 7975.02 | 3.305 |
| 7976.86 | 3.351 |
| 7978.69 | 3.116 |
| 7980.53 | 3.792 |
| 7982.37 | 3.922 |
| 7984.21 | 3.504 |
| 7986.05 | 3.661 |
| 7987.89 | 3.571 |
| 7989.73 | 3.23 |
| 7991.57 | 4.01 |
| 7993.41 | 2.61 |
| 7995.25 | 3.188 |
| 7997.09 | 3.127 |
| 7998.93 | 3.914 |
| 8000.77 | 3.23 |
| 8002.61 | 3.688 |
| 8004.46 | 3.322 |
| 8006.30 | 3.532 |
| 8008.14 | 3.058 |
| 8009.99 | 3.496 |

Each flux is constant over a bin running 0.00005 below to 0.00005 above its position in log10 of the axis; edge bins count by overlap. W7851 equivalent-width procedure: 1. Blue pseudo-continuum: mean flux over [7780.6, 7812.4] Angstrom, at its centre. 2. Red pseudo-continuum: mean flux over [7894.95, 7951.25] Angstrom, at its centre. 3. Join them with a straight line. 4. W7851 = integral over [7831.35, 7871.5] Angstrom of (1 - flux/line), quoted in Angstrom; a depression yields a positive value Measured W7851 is 1.0 Angstrom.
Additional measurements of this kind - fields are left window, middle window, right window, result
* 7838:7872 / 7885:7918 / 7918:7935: -1.2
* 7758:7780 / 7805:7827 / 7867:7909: 2.2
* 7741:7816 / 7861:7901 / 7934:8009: 1.9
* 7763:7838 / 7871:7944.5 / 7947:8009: 0.6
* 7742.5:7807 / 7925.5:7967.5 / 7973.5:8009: 0.5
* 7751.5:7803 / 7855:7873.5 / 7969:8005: 1.7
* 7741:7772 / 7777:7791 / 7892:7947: 1.3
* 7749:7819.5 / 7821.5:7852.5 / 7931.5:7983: 2.4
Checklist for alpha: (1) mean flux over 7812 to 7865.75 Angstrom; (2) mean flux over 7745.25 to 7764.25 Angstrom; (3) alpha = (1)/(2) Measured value 0.83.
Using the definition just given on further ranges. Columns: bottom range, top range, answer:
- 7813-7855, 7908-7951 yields 1.06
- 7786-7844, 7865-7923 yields 1.03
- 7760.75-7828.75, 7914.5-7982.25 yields 1.00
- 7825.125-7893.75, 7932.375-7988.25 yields 1.02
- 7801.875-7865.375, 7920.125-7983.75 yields 1.03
